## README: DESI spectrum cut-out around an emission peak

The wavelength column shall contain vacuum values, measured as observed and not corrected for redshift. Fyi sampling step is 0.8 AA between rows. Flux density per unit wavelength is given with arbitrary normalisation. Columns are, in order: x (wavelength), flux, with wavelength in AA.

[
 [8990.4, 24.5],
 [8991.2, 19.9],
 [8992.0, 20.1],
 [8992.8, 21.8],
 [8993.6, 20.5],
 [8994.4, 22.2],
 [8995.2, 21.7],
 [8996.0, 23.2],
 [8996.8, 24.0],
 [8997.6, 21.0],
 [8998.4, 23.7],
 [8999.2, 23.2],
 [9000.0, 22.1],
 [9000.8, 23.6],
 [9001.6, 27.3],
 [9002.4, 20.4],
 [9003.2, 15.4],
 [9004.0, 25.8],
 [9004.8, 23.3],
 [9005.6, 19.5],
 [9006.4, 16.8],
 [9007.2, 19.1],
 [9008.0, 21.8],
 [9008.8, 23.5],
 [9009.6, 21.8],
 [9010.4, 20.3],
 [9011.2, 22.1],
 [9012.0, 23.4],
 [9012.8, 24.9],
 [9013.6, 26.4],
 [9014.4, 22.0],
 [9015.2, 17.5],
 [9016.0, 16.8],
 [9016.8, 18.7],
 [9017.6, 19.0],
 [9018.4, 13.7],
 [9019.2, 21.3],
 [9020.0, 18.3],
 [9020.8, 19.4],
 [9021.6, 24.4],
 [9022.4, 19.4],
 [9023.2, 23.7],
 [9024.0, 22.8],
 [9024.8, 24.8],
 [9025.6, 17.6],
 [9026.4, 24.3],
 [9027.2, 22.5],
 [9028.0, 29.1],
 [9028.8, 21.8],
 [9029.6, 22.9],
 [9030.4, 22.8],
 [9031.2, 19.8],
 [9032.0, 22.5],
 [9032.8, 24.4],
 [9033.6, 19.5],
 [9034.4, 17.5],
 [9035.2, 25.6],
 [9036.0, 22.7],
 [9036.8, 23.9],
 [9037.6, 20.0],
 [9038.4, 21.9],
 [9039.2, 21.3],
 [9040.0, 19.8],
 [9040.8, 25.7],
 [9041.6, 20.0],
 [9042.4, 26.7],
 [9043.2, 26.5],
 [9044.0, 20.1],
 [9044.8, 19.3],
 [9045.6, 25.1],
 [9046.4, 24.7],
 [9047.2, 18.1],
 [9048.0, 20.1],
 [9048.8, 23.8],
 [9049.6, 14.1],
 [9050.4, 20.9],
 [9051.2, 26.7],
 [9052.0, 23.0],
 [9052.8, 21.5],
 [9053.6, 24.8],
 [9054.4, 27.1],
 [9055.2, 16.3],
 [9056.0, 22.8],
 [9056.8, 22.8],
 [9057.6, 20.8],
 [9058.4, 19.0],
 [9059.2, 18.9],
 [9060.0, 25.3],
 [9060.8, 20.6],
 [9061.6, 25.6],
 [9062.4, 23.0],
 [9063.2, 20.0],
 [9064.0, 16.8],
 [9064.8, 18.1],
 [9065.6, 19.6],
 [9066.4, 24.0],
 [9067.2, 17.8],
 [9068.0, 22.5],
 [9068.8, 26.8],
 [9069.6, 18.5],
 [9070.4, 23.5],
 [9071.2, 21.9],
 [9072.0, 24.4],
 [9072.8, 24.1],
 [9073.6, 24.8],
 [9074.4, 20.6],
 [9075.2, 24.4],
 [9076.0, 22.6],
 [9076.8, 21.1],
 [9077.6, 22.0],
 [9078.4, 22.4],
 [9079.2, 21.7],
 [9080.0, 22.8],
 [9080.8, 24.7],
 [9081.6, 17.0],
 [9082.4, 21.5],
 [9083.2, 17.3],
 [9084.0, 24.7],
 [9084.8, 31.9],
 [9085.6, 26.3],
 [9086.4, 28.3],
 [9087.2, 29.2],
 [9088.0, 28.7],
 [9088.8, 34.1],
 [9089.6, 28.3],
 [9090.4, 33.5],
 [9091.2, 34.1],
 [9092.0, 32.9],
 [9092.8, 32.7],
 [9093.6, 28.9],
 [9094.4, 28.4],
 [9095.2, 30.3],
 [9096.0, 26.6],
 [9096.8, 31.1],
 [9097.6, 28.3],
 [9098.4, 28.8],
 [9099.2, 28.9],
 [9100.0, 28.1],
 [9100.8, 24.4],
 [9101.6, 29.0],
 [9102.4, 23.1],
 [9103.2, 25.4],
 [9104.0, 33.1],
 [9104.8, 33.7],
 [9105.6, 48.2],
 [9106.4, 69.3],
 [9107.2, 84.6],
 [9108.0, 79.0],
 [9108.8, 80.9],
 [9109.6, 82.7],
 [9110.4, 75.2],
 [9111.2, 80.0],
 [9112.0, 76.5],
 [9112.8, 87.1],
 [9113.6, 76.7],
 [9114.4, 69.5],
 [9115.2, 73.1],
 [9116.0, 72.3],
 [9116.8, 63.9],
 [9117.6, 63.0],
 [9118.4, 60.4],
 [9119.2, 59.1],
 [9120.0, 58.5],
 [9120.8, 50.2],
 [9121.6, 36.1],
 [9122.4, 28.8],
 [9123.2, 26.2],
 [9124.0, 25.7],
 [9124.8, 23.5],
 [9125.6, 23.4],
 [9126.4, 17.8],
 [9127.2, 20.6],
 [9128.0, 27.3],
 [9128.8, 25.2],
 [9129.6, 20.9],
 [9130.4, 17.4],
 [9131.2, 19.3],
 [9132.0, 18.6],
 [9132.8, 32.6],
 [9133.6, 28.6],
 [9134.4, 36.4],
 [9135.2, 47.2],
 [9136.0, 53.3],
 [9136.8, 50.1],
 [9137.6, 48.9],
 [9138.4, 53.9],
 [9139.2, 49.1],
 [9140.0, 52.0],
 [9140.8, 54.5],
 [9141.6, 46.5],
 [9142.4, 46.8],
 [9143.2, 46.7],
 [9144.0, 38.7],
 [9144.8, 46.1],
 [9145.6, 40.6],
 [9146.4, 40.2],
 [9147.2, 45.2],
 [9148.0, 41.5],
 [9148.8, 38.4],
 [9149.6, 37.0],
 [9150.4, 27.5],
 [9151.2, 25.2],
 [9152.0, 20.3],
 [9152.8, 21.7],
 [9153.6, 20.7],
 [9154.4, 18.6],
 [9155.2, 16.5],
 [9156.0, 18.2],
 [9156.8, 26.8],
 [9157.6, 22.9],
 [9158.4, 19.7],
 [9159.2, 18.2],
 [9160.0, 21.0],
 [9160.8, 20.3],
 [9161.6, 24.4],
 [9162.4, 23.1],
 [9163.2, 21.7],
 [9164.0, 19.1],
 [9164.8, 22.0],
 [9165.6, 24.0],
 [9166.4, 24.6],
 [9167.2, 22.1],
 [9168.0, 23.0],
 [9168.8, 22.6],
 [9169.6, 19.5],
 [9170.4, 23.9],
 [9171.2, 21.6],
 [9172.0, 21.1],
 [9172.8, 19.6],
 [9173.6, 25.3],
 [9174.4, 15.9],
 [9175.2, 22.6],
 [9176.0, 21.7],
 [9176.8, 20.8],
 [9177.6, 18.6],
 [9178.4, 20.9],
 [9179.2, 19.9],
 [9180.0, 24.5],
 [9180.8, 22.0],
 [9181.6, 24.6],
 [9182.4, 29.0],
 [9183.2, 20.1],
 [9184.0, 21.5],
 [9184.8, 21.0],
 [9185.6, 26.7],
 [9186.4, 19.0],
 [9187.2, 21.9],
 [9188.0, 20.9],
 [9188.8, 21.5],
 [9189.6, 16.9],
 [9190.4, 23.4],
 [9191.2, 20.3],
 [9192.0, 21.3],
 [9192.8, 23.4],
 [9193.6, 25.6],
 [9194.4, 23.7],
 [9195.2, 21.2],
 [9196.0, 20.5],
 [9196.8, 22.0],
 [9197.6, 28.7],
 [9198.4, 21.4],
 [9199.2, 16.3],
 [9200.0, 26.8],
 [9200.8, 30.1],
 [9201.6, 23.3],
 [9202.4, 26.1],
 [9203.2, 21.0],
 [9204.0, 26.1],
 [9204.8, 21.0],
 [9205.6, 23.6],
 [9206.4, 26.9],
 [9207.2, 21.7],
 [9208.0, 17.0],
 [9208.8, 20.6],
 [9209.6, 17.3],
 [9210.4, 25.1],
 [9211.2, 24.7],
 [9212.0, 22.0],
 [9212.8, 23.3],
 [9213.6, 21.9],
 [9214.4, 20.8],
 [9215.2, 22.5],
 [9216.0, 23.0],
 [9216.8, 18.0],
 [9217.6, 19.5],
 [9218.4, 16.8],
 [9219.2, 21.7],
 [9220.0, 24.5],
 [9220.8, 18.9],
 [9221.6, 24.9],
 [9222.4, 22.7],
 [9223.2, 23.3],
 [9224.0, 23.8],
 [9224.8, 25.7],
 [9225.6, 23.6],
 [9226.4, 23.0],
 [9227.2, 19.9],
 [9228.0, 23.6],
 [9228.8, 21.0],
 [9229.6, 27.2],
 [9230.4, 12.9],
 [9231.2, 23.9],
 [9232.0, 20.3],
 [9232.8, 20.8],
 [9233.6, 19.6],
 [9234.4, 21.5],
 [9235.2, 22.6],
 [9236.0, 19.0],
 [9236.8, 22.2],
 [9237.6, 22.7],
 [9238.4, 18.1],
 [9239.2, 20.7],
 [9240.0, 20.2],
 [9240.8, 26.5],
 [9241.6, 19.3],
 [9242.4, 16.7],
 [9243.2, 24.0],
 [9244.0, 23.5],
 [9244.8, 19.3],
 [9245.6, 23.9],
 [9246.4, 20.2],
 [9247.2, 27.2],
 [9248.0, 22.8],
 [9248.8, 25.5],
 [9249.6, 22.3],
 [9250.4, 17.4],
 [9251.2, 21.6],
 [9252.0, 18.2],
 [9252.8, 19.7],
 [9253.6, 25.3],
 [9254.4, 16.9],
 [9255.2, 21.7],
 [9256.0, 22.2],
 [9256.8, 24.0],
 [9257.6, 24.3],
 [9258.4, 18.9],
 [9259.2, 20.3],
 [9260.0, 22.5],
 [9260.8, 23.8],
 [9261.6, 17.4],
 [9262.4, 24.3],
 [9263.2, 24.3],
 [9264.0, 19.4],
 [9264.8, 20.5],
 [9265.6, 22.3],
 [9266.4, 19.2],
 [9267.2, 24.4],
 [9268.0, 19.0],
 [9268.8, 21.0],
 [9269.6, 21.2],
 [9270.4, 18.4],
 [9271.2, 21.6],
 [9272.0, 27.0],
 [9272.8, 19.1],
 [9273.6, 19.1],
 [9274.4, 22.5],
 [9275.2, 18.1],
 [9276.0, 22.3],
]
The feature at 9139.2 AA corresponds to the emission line [N II] 6583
